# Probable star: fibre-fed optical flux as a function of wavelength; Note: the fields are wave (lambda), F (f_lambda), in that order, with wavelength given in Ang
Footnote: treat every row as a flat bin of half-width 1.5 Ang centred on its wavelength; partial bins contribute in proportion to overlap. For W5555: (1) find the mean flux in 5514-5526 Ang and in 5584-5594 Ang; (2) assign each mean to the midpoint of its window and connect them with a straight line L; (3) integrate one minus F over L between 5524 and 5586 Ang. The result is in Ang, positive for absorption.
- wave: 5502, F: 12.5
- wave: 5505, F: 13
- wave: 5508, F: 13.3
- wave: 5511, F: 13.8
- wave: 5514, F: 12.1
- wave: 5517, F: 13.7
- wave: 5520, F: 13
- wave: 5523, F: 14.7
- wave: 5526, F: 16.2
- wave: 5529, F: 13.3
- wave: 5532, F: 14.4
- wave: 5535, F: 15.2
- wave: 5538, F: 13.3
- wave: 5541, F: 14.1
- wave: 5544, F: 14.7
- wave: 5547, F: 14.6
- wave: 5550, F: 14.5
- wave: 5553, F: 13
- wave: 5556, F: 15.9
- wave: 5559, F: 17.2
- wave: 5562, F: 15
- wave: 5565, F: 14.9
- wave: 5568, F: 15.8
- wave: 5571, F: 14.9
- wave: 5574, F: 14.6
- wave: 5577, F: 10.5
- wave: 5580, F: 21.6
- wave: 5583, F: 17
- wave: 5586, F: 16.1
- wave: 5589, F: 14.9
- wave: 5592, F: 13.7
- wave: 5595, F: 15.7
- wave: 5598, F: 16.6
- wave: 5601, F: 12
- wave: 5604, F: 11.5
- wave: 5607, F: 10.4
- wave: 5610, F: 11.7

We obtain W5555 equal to -2.5 Ang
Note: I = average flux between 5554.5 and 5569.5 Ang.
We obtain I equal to 15.8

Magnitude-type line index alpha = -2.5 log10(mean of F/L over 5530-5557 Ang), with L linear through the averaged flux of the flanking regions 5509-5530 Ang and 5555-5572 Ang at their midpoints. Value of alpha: 0.03 mag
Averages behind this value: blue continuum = 13.8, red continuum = 15.6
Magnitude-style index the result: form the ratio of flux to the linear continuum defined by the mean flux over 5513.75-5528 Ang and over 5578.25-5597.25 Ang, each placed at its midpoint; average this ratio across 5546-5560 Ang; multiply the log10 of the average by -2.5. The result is 0.02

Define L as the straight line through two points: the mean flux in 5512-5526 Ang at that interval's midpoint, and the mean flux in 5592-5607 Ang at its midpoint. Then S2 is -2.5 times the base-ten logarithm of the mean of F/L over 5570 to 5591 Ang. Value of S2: -0.15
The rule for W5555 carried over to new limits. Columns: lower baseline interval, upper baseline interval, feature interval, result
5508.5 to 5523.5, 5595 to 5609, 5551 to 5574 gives -3.6 Ang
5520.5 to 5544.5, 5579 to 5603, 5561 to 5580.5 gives 0.3 Ang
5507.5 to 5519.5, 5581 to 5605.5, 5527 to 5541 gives -0.5 Ang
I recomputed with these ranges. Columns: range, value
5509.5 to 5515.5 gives 13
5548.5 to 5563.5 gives 15.1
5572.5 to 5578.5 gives 12.5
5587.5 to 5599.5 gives 15.2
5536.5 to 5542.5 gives 13.7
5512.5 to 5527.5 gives 13.9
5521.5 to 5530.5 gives 14.7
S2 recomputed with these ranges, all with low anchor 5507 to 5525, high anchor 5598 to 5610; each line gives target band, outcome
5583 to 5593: -0.236 mag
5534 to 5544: -0.088 mag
